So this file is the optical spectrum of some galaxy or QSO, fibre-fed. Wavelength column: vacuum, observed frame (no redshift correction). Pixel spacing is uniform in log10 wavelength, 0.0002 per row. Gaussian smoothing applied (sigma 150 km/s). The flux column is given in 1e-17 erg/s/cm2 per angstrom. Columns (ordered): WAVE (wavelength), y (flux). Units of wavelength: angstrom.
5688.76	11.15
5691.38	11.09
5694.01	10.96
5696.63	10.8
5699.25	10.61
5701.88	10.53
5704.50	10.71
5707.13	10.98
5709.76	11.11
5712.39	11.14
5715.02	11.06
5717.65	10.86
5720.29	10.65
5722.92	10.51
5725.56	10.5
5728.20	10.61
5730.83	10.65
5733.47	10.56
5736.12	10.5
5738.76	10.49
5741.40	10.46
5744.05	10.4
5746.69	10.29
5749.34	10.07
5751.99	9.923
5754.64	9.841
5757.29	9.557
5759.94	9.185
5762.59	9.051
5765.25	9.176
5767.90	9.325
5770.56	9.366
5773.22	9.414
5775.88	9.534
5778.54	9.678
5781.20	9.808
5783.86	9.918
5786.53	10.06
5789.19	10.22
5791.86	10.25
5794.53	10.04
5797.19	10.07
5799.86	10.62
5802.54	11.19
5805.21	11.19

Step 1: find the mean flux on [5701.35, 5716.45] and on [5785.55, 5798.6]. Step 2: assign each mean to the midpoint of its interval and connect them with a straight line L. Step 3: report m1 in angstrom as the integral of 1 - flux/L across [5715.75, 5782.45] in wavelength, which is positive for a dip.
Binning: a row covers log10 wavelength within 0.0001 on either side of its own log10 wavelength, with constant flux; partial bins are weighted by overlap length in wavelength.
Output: 3.4 angstrom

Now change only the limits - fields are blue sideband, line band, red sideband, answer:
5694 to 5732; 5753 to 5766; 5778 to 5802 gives 1.3 angstrom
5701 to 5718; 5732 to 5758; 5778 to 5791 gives 0.6 angstrom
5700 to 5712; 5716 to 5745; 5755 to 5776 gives -1.0 angstrom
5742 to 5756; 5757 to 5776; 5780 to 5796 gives 1.5 angstrom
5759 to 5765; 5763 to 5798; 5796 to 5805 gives 0.5 angstrom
